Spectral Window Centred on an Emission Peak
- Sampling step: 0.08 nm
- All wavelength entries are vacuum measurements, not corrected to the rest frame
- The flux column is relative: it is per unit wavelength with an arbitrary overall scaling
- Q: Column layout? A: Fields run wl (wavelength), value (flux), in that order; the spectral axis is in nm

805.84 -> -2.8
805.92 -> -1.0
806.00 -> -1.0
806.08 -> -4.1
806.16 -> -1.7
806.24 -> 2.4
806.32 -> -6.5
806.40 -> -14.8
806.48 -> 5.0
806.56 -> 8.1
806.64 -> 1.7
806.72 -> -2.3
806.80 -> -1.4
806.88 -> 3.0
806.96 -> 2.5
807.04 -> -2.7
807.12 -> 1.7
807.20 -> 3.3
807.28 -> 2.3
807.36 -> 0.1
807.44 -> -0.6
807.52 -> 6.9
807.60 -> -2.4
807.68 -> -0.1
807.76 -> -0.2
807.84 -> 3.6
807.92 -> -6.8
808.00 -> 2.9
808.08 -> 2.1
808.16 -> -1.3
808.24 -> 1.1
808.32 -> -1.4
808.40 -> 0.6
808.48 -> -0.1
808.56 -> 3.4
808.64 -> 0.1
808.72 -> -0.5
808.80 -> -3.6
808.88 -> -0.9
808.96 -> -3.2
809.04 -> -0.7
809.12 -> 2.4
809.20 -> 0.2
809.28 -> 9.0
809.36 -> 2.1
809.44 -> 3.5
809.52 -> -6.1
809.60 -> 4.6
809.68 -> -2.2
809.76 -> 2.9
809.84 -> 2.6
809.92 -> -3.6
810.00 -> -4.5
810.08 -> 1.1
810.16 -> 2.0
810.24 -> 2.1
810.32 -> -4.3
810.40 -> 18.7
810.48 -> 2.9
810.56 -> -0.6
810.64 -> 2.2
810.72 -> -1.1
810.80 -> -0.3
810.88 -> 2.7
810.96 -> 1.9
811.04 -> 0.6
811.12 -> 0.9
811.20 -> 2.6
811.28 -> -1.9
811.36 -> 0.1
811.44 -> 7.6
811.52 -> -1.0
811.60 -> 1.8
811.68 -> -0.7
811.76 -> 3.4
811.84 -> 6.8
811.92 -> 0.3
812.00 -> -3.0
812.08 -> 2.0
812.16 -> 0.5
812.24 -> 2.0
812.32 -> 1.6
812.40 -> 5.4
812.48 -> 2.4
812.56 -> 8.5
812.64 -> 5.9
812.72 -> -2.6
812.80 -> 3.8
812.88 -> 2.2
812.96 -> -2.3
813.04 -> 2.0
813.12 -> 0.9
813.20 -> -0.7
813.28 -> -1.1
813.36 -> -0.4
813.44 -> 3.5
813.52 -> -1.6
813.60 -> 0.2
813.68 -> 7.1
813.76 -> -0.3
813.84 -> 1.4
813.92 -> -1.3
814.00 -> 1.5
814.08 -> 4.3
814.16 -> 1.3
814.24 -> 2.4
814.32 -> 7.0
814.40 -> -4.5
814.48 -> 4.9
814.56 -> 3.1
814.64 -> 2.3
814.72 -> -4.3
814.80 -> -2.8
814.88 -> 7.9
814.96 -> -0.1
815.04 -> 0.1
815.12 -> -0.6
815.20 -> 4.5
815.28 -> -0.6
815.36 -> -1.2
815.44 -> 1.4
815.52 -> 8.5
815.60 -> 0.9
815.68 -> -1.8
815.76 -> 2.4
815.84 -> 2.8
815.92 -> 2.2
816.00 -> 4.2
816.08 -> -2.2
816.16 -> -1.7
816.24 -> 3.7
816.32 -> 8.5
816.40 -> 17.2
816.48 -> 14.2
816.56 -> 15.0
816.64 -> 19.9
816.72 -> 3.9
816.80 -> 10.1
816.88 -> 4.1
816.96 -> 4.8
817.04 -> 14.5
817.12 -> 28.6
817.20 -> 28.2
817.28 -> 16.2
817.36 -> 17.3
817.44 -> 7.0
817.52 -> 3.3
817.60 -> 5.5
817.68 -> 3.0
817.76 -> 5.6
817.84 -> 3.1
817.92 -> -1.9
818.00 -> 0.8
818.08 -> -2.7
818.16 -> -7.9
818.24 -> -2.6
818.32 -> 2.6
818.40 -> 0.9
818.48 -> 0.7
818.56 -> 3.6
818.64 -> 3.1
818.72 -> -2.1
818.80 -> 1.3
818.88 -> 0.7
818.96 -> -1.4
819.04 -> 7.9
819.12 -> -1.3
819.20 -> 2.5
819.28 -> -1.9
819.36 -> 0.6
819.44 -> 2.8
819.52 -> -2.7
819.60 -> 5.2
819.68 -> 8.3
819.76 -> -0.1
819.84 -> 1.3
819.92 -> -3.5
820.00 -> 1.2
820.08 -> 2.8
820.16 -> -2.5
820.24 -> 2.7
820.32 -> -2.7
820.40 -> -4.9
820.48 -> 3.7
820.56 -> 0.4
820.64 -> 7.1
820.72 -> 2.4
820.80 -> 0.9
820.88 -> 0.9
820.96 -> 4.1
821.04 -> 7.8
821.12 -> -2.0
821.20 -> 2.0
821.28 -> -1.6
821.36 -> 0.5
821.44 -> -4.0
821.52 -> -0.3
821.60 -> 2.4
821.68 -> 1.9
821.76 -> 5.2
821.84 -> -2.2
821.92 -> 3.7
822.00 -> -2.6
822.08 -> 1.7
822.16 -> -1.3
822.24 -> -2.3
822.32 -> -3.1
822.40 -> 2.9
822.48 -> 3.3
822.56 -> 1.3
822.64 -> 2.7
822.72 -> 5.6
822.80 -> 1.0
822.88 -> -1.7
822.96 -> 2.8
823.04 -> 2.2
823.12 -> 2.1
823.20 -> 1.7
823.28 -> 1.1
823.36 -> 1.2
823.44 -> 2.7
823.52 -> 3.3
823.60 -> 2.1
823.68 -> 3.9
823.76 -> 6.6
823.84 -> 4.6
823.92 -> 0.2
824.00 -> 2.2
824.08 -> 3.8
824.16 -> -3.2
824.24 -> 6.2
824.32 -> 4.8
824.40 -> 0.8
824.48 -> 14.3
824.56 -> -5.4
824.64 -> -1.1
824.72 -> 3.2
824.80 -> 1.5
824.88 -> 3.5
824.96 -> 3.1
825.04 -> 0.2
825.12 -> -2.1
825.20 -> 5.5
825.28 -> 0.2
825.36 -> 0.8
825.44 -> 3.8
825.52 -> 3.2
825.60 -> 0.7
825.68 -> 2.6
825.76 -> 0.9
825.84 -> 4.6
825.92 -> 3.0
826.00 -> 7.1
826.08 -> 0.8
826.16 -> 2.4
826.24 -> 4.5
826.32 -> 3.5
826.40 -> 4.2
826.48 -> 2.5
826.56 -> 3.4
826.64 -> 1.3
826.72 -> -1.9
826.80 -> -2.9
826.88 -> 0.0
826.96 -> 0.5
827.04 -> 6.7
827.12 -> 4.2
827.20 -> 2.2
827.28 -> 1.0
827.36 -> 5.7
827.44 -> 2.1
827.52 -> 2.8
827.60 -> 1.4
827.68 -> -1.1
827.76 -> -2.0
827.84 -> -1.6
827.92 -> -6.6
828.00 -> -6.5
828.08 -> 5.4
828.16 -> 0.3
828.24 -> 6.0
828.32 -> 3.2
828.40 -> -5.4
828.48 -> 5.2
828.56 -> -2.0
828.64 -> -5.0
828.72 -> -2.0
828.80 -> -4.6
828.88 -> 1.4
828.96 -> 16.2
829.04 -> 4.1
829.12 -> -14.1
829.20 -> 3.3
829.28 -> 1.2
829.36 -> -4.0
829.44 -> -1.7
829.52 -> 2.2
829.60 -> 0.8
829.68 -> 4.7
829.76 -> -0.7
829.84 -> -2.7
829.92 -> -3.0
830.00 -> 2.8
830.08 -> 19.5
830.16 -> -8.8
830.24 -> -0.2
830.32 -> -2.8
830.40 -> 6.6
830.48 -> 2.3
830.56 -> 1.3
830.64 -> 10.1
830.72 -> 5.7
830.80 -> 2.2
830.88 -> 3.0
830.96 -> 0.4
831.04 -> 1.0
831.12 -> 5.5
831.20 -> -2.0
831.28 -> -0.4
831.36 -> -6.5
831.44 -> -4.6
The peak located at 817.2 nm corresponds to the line [O II] 3727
